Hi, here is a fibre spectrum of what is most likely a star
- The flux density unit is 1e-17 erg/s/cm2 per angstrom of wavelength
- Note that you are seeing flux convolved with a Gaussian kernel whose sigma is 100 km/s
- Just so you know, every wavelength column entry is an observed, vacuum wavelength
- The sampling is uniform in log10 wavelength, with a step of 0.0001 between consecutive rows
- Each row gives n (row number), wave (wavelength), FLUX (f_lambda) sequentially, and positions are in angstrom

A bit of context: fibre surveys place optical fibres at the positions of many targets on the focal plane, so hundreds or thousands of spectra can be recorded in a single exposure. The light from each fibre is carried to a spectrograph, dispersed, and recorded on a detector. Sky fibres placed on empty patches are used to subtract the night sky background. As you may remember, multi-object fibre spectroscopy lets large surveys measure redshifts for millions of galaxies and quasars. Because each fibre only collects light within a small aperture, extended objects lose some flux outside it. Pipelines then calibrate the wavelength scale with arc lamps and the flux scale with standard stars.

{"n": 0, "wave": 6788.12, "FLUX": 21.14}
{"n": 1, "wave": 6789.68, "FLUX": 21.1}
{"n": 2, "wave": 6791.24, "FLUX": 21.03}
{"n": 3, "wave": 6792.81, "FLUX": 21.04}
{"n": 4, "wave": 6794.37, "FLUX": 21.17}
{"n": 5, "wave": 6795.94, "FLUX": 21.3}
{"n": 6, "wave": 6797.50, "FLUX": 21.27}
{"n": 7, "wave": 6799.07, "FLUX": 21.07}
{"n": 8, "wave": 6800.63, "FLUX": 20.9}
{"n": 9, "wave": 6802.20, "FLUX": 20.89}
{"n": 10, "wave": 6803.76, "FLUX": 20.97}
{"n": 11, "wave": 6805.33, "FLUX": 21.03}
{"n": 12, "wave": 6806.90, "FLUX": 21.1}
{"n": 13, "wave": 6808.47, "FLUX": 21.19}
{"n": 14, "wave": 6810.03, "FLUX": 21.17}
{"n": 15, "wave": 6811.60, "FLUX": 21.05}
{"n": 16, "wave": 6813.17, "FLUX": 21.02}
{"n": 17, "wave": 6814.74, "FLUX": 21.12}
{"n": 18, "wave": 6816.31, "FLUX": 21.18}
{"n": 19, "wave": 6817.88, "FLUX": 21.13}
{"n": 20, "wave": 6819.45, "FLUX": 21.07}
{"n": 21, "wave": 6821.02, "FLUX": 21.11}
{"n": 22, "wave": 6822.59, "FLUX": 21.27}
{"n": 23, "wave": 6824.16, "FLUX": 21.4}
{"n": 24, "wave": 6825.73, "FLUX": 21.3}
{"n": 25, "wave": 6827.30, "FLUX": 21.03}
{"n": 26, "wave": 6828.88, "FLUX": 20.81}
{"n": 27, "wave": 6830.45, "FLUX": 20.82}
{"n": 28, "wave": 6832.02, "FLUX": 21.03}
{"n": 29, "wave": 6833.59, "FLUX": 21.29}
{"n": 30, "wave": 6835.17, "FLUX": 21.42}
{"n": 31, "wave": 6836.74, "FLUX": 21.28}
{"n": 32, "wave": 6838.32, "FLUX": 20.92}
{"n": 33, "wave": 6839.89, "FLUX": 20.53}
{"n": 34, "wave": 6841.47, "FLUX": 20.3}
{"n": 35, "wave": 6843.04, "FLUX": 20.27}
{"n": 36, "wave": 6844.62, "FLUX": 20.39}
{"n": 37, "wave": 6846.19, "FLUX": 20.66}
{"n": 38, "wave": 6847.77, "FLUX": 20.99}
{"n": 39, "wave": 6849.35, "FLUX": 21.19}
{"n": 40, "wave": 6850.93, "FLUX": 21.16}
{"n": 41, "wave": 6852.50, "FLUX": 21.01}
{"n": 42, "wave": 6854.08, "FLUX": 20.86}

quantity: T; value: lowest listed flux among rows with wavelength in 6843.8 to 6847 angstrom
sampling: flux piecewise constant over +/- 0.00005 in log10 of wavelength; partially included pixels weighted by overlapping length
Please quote 20.39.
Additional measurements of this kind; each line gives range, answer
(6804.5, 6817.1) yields 21.02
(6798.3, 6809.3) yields 20.89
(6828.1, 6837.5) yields 20.81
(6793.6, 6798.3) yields 21.17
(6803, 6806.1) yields 20.97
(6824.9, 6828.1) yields 21.03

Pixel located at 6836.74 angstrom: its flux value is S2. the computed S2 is 21.28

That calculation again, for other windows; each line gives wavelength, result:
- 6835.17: 21.42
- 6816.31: 21.18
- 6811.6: 21.05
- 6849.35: 21.19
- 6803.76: 20.97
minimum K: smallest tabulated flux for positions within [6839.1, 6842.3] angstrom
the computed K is 20.3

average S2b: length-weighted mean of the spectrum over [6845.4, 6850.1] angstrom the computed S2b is 20.9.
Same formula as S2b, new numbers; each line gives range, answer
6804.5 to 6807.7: 21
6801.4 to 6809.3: 21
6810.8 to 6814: 21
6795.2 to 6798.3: 21.3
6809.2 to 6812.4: 21.1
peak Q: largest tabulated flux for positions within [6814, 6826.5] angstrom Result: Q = 21.4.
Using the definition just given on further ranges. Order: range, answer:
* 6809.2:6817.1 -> 21.18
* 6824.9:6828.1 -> 21.3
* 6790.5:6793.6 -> 21.04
